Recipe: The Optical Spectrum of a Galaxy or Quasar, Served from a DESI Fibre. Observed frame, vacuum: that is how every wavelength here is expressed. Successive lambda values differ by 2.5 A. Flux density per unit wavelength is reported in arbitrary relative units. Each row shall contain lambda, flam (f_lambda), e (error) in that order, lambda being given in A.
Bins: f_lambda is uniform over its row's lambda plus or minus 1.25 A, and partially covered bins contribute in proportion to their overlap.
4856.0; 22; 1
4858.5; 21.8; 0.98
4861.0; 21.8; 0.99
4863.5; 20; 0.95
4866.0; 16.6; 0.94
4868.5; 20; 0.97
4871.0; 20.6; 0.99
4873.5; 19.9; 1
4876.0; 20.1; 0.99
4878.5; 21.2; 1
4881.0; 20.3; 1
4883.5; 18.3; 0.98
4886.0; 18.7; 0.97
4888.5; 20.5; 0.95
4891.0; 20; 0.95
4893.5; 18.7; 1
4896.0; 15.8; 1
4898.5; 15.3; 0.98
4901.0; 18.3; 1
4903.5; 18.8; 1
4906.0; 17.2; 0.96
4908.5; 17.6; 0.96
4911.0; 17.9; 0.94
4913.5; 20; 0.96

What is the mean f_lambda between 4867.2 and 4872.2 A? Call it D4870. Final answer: 20.3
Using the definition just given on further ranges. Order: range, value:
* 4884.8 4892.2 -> 19.7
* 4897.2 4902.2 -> 16.8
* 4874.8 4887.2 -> 19.7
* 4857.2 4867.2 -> 20.1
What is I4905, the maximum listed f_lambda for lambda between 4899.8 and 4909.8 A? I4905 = 18.8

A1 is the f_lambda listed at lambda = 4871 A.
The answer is 20.6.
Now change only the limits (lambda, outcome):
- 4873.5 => 19.9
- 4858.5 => 21.8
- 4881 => 20.3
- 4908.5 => 17.6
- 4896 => 15.8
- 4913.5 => 20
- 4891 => 20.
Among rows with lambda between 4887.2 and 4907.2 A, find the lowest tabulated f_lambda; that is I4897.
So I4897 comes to 15.3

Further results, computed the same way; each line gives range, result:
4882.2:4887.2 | 18.3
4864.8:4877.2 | 16.6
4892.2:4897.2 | 15.8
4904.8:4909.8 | 17.2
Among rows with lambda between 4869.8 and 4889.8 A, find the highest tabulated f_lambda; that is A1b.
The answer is 21.2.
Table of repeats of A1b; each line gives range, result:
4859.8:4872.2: 21.8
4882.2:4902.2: 20.5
